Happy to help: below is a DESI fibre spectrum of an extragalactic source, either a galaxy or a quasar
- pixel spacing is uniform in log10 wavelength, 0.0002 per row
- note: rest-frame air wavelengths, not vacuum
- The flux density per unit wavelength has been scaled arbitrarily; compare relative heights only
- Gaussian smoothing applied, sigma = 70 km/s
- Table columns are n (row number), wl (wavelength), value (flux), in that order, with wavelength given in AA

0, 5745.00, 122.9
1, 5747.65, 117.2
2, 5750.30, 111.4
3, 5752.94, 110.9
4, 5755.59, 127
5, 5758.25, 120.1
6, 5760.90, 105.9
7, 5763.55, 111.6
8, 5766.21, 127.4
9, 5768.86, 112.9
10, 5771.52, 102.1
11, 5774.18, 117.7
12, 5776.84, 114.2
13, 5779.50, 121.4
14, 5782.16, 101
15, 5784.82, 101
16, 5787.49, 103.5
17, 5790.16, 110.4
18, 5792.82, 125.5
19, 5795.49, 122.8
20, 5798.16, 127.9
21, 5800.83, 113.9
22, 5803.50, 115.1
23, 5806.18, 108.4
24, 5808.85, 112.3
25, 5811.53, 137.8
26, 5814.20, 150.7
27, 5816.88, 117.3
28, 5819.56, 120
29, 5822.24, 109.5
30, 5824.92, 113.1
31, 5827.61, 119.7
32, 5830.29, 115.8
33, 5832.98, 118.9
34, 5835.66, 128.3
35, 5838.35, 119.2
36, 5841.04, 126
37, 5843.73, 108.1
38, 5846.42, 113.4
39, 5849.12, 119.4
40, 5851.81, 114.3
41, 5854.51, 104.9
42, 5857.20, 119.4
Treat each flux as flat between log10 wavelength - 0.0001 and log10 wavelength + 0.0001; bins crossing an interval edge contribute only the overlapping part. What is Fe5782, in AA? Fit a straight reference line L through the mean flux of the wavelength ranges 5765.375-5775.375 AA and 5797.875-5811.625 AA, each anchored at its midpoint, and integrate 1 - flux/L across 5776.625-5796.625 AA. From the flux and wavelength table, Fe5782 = 0.6 AA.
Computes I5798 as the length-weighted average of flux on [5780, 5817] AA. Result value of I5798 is 118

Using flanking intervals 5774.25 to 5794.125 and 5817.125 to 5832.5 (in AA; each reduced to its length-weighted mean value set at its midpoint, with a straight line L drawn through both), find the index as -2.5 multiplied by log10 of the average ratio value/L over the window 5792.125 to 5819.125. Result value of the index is -0.08 mag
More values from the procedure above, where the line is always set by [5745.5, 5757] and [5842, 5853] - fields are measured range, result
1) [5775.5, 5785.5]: 0.059 mag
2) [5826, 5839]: -0.052 mag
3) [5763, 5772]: 0.017 mag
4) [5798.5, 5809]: 0.015 mag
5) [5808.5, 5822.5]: -0.103 mag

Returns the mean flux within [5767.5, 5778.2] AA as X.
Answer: 112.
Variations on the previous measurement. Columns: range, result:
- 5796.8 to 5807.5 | 116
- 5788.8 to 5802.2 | 120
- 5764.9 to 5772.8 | 114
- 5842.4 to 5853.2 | 114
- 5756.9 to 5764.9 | 112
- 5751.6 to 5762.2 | 116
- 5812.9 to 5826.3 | 122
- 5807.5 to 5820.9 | 128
